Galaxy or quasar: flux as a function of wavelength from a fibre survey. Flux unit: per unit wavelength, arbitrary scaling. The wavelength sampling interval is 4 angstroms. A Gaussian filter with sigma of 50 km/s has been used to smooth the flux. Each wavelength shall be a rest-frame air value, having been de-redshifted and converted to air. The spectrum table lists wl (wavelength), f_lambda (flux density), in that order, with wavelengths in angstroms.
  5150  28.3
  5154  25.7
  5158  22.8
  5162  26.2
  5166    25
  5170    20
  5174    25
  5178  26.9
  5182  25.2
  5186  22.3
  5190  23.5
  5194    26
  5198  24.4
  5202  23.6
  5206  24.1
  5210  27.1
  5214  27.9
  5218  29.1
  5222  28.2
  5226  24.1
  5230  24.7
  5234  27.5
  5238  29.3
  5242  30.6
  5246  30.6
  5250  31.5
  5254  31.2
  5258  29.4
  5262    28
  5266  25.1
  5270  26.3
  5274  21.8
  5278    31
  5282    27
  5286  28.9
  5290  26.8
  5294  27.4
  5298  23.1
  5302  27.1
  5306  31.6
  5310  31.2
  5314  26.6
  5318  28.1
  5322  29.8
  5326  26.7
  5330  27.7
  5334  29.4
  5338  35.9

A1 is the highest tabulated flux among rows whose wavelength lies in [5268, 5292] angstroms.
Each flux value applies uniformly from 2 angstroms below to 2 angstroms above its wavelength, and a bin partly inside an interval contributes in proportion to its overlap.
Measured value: 31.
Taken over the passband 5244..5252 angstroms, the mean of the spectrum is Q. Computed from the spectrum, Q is 31.1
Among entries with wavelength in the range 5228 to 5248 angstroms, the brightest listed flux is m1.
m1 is 30.6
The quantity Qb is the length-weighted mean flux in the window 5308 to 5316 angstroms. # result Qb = 28.9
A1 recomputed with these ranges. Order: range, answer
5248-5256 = 31.5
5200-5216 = 27.9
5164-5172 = 25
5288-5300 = 27.4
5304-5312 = 31.6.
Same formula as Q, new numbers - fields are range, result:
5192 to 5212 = 25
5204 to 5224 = 27.3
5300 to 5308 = 29.4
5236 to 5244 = 30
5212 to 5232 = 26.8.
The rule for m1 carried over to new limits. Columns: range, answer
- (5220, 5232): 28.2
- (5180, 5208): 26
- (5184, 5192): 23.5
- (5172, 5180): 26.9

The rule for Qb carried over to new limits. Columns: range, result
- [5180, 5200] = 24.3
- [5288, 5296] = 27.1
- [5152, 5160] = 24.2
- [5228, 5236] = 26.1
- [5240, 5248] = 30.6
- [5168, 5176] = 22.5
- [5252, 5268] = 28.4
